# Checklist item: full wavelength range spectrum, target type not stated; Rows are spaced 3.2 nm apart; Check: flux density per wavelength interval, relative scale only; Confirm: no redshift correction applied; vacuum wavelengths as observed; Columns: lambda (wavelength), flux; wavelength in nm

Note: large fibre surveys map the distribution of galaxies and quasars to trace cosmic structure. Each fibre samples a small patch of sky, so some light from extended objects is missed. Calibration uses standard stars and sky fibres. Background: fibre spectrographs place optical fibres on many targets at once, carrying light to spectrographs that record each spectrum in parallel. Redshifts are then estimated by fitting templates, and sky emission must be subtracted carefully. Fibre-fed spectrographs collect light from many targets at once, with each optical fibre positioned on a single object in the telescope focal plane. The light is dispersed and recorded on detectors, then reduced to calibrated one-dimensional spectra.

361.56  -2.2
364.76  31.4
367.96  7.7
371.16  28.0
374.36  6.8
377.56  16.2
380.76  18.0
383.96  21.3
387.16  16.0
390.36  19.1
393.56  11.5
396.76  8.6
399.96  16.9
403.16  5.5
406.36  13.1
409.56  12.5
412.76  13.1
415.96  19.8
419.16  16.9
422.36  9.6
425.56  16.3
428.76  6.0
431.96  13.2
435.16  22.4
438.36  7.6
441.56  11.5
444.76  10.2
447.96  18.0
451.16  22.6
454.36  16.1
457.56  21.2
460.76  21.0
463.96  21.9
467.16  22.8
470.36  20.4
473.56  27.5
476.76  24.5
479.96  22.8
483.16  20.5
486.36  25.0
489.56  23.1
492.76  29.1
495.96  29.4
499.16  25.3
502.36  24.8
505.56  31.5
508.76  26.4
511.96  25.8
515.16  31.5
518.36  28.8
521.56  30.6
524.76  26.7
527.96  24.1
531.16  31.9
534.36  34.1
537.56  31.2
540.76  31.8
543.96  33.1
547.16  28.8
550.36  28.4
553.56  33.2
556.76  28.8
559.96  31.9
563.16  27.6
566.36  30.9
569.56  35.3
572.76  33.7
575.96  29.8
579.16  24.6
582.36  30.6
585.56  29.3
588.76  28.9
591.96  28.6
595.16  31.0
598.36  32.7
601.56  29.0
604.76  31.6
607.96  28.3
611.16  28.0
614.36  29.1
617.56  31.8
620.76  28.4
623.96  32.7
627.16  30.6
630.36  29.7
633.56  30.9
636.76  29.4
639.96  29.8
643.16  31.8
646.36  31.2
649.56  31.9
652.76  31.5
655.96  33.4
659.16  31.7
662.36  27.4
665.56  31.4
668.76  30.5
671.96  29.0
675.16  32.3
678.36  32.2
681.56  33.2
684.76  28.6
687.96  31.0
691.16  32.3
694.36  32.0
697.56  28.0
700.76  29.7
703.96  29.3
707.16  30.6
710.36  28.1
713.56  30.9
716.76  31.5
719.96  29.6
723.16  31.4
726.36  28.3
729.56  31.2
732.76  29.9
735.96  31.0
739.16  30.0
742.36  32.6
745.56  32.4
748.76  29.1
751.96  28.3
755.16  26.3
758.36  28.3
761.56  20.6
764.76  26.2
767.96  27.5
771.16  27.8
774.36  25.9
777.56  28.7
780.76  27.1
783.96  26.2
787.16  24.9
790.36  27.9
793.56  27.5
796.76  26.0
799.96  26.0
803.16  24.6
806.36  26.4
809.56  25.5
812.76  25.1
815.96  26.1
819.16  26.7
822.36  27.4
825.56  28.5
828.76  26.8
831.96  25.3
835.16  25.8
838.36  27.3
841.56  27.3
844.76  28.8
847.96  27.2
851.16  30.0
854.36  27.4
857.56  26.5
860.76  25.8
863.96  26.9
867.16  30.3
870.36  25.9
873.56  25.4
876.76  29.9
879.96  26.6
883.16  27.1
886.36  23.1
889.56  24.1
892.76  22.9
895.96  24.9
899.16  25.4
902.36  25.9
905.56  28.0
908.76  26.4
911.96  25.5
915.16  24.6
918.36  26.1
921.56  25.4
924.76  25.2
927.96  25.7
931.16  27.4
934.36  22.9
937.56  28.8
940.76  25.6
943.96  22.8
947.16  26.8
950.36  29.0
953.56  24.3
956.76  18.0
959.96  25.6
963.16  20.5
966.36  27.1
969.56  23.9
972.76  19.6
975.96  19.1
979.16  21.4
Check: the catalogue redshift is 0.13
